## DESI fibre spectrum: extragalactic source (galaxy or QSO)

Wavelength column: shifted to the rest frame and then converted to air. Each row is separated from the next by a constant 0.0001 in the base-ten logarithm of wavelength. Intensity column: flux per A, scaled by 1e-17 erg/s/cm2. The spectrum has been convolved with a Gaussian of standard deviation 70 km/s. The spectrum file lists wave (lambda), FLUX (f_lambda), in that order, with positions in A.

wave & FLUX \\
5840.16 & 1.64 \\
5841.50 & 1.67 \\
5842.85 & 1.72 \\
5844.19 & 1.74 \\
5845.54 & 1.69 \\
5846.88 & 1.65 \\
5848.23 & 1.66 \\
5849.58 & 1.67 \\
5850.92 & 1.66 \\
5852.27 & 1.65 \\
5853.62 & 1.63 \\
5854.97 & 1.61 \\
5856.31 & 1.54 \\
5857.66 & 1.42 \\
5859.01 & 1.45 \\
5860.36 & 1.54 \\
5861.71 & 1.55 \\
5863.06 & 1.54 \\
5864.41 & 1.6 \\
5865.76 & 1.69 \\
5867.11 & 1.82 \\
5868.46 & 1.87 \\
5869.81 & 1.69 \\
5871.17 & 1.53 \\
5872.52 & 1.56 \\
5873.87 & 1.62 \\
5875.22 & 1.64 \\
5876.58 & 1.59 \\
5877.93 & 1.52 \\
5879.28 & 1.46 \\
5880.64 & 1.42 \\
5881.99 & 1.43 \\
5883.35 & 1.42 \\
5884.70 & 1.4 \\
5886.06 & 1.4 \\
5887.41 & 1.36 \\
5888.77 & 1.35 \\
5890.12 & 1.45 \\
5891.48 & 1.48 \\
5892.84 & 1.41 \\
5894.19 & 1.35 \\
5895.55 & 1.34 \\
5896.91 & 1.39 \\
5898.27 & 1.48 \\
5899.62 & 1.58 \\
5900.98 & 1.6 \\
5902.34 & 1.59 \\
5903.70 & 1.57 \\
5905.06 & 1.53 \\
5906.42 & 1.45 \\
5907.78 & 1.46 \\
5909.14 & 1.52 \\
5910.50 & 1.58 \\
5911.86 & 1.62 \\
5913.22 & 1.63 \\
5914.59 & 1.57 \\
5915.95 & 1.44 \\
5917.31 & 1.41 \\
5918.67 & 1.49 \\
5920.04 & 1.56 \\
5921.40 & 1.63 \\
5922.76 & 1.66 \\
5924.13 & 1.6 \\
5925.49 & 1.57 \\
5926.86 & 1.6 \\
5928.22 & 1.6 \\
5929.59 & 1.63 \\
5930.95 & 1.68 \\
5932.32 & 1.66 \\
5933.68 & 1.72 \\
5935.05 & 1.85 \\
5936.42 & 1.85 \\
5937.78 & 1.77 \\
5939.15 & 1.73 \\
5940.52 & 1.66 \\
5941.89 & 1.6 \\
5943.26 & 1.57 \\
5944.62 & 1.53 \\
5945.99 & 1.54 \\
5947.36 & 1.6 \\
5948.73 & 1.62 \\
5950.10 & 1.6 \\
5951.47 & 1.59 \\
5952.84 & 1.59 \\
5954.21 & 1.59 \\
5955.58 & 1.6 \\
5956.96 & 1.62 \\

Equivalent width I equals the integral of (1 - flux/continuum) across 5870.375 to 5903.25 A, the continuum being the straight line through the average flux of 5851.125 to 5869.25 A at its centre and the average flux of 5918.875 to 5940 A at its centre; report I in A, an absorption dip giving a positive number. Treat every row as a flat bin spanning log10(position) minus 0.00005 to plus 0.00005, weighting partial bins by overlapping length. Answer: 3.2 A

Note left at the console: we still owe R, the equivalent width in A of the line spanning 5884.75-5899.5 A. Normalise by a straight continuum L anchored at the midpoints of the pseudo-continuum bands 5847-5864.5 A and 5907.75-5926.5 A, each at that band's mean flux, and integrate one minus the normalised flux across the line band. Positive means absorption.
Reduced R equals 1.5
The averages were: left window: 1.58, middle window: 1.41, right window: 1.56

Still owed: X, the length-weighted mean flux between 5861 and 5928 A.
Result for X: 1.53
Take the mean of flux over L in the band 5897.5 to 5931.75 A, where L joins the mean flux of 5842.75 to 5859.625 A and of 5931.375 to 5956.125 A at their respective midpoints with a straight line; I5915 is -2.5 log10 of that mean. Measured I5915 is 0.05 mag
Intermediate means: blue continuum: 1.62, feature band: 1.56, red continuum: 1.65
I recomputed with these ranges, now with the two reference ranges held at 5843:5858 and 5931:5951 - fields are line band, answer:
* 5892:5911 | 1.89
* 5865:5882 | 0.36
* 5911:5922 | 0.75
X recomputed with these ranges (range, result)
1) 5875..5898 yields 1.43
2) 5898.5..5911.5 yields 1.54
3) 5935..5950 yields 1.66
